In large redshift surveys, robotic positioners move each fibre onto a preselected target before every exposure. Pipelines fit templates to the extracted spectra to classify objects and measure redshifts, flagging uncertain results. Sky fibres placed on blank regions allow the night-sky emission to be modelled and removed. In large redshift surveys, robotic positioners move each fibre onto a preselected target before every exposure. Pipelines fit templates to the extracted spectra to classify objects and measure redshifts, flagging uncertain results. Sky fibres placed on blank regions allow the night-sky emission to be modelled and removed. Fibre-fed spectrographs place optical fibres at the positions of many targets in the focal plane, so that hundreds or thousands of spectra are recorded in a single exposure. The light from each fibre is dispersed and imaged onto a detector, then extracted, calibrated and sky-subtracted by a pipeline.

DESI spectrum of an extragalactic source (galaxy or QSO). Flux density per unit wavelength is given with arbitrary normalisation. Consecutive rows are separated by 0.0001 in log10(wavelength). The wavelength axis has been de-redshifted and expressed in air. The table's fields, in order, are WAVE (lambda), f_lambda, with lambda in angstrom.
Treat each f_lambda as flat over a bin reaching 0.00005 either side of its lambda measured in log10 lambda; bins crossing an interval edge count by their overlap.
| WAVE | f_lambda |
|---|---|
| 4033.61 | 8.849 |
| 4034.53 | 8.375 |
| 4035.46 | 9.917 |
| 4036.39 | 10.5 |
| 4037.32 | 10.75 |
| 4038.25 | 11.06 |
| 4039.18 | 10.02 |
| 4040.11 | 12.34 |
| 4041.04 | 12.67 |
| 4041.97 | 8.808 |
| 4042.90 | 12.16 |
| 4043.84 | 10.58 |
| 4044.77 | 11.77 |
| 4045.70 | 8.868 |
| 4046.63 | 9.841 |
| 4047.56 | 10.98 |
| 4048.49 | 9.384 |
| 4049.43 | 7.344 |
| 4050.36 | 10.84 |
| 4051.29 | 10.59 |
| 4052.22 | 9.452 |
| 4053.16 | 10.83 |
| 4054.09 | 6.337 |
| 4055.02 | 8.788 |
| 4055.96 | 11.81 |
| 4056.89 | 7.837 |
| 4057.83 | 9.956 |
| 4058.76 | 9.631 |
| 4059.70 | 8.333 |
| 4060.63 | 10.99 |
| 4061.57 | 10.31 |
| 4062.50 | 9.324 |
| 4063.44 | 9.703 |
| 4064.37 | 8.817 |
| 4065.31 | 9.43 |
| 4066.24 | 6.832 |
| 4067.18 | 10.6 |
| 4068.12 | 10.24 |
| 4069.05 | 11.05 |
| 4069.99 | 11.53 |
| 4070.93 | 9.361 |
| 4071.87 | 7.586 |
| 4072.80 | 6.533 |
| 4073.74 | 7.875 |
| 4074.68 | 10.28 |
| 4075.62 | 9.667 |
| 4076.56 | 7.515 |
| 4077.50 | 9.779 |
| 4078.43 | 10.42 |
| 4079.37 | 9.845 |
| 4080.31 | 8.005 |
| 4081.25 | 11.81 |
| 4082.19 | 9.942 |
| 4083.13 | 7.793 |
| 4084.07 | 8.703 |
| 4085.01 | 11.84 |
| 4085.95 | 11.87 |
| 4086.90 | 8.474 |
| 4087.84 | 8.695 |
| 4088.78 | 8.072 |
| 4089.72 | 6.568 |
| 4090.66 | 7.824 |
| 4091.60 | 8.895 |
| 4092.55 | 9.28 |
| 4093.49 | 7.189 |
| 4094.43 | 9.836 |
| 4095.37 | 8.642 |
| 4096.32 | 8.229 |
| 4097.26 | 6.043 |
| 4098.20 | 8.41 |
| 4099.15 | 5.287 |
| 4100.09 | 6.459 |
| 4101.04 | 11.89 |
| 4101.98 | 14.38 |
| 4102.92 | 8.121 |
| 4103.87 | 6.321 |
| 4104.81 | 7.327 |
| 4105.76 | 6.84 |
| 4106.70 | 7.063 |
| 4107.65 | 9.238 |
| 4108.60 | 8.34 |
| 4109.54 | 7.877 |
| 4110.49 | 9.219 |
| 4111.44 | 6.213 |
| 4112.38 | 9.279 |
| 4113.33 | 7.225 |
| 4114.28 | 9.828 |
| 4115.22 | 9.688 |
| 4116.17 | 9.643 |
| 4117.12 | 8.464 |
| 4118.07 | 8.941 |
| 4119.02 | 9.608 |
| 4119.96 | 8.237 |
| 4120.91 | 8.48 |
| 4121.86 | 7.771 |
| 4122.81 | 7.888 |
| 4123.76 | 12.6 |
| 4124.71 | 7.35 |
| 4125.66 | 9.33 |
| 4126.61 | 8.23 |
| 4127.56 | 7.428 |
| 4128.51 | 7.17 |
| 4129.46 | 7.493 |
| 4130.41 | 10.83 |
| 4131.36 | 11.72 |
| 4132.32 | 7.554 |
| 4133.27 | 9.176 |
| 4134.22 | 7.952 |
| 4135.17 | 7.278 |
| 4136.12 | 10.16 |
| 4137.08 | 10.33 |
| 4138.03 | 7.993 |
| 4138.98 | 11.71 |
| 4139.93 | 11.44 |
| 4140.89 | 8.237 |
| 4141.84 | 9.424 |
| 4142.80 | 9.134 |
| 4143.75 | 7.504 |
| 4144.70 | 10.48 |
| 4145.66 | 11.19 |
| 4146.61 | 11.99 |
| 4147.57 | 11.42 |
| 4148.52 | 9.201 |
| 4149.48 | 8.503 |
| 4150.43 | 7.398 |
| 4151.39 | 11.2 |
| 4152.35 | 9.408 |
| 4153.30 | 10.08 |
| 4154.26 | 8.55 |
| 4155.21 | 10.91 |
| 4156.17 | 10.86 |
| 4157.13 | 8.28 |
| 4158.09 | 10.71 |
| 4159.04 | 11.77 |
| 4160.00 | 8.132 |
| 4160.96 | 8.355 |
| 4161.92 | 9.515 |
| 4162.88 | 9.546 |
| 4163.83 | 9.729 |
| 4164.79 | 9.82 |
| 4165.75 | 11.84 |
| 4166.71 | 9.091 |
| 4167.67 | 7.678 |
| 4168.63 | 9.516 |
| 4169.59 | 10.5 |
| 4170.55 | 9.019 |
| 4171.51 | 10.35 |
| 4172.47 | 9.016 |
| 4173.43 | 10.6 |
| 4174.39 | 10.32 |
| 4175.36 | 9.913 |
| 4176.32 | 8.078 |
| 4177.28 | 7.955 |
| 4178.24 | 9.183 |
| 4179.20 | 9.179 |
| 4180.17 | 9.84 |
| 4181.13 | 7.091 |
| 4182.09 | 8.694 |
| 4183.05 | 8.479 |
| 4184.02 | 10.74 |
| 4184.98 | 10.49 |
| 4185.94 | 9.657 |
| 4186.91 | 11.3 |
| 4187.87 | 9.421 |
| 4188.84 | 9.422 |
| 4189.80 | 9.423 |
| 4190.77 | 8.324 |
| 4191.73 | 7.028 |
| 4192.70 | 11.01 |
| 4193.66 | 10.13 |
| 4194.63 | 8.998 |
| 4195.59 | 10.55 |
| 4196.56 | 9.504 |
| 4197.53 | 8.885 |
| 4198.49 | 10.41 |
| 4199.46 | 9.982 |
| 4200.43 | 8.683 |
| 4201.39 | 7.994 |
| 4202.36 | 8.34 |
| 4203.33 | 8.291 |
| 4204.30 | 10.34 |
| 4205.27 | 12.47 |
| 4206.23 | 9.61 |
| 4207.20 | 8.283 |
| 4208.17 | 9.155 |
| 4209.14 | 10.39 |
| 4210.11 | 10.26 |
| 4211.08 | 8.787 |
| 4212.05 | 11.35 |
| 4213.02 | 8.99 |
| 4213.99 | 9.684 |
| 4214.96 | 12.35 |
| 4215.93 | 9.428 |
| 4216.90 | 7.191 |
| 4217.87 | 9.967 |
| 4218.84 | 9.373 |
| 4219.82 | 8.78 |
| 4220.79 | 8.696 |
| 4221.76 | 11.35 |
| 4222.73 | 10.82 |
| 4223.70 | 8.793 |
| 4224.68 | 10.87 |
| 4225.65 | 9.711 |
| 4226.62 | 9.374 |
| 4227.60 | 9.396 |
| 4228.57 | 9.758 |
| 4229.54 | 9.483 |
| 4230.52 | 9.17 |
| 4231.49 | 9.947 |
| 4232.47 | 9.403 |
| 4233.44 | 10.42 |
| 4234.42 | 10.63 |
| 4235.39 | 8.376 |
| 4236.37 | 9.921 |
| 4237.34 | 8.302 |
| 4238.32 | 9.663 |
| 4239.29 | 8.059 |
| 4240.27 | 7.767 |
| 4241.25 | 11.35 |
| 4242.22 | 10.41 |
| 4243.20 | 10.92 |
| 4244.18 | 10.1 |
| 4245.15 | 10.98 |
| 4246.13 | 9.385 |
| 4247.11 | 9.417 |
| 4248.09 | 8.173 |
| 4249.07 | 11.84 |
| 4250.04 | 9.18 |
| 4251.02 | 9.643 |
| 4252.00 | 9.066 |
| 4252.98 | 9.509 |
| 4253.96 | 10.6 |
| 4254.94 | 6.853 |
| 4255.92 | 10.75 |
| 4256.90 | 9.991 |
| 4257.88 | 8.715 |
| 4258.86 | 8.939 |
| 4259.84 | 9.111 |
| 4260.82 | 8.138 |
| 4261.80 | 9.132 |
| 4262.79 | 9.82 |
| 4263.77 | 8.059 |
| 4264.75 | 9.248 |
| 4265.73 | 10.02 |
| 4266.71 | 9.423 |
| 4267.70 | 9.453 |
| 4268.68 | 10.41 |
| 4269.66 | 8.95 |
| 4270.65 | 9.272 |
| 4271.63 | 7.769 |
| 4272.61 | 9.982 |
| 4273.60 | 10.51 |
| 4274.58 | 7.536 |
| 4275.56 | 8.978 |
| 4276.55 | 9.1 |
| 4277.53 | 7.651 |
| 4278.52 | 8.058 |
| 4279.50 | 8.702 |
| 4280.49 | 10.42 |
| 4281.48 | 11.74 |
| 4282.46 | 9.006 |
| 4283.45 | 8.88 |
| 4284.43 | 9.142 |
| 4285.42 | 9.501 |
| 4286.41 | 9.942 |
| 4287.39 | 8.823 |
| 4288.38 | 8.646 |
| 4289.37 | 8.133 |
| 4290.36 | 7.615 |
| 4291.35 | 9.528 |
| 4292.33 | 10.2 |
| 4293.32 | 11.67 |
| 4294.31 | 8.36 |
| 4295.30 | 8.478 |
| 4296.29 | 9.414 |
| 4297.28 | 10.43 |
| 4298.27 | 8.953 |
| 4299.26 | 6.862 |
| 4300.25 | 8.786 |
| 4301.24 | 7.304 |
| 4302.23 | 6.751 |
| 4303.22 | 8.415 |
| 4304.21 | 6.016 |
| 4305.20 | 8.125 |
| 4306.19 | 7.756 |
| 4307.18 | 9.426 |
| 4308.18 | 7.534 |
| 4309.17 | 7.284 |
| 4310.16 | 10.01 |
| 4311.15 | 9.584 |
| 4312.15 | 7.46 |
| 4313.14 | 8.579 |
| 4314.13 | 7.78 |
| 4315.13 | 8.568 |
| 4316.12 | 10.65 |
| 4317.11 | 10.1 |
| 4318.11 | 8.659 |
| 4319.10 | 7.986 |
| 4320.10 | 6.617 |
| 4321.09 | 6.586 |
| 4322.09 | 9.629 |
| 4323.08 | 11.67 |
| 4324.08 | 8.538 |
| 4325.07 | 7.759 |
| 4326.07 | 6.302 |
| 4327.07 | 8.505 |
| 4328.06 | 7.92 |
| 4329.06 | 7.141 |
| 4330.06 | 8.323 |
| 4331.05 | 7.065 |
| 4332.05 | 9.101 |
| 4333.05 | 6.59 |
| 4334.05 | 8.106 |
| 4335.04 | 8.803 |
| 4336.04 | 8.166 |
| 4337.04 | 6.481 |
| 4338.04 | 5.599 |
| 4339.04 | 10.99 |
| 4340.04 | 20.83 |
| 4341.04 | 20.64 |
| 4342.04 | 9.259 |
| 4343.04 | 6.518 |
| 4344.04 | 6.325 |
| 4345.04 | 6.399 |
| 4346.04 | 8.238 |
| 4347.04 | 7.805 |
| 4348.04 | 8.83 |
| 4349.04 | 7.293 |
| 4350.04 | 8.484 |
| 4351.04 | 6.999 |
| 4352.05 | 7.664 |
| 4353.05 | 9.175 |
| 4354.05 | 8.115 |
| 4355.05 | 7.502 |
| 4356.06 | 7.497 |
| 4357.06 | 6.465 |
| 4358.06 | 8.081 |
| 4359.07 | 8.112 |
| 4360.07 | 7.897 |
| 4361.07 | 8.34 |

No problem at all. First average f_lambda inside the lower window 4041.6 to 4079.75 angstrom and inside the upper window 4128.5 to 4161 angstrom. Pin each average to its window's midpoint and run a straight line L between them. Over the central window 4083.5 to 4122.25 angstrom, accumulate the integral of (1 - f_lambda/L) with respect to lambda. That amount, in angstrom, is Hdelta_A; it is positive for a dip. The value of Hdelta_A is 4.2 angstrom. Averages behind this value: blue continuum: 9.56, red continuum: 9.58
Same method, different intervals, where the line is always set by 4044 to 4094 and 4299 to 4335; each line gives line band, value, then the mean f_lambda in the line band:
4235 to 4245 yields -1.2 angstrom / 9.55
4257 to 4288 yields -3.0 angstrom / 9.18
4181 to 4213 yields -2.8 angstrom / 9.52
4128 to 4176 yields -3.4 angstrom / 9.59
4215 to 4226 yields -1.3 angstrom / 9.65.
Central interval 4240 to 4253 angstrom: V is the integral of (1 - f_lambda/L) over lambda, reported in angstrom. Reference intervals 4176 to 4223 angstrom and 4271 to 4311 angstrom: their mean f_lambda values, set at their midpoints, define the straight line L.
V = -1.1 angstrom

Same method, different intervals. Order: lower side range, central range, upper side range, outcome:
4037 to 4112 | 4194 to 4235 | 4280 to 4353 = -3.3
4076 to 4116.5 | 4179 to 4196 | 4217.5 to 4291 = -0.6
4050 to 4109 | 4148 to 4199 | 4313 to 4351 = -3.3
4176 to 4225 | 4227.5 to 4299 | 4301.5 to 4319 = -4.2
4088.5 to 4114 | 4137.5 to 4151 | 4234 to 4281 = -1.9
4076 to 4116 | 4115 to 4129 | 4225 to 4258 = 0.2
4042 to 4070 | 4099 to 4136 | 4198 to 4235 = 4.3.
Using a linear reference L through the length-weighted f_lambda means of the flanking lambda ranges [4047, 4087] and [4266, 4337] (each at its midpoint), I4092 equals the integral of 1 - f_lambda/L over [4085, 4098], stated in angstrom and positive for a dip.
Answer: 1.2 angstrom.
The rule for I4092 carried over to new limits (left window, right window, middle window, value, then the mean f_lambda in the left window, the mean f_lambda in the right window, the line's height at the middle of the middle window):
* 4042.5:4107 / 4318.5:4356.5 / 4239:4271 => -2.7 angstrom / 9.17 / 8.57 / 8.76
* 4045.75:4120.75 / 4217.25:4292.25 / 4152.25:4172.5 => -1.1 angstrom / 9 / 9.4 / 9.18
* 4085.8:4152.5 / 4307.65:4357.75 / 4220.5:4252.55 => -3.8 angstrom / 8.84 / 8.56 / 8.68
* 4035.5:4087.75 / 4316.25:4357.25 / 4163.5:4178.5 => -0.4 angstrom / 9.77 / 8.59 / 9.3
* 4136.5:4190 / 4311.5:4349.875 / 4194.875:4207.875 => -0.1 angstrom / 9.64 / 8.73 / 9.43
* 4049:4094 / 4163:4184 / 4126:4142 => 0.4 angstrom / 9.26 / 9.36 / 9.32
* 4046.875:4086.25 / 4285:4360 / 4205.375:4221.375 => -1.1 angstrom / 9.51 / 8.57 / 8.97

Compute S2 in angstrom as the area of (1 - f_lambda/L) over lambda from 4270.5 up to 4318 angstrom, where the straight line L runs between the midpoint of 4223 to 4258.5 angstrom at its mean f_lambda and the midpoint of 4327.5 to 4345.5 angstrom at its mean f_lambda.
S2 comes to 2.7 angstrom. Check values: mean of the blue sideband 9.61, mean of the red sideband 9.13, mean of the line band 8.82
